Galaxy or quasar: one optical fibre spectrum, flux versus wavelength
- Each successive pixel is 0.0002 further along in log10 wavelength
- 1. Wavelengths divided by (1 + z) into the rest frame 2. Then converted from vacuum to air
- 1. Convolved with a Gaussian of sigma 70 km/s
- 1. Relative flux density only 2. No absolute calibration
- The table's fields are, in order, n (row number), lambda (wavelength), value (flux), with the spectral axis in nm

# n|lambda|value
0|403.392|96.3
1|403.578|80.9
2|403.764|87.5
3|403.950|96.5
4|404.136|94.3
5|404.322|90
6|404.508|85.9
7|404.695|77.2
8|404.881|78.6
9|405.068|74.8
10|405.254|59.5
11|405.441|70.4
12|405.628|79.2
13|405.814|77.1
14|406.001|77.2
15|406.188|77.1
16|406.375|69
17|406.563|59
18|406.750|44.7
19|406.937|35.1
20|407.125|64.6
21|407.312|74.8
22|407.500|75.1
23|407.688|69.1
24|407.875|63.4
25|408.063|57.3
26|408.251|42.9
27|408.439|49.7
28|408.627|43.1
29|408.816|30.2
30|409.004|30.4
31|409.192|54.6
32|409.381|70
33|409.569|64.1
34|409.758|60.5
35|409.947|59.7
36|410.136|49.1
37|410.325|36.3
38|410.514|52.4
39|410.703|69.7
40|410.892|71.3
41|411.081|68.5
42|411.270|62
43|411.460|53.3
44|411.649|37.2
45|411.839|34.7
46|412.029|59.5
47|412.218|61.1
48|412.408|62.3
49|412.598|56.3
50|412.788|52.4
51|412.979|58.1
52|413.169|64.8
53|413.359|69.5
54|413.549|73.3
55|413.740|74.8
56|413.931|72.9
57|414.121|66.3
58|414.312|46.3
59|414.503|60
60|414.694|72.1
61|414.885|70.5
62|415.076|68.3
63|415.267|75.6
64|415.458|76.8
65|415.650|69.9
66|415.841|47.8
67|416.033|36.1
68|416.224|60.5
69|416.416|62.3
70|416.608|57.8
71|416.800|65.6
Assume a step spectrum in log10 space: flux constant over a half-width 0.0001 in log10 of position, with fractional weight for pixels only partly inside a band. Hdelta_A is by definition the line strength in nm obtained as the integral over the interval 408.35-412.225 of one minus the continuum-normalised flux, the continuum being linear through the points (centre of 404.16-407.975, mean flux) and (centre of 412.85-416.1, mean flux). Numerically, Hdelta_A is 0.84 nm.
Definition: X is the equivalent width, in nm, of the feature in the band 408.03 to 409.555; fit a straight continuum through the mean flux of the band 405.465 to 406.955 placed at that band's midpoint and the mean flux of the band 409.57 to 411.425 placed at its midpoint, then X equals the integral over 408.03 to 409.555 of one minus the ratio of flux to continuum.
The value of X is 0.35 nm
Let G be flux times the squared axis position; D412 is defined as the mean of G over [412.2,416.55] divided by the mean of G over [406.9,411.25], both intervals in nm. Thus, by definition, 1.1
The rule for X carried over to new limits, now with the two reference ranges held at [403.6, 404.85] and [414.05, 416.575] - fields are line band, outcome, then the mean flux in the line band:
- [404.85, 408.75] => 0.89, 63.4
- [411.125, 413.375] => 0.44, 55.7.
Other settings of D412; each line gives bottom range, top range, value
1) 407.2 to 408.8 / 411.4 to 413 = 0.92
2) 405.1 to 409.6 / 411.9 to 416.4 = 1.09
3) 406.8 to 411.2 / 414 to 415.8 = 1.23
